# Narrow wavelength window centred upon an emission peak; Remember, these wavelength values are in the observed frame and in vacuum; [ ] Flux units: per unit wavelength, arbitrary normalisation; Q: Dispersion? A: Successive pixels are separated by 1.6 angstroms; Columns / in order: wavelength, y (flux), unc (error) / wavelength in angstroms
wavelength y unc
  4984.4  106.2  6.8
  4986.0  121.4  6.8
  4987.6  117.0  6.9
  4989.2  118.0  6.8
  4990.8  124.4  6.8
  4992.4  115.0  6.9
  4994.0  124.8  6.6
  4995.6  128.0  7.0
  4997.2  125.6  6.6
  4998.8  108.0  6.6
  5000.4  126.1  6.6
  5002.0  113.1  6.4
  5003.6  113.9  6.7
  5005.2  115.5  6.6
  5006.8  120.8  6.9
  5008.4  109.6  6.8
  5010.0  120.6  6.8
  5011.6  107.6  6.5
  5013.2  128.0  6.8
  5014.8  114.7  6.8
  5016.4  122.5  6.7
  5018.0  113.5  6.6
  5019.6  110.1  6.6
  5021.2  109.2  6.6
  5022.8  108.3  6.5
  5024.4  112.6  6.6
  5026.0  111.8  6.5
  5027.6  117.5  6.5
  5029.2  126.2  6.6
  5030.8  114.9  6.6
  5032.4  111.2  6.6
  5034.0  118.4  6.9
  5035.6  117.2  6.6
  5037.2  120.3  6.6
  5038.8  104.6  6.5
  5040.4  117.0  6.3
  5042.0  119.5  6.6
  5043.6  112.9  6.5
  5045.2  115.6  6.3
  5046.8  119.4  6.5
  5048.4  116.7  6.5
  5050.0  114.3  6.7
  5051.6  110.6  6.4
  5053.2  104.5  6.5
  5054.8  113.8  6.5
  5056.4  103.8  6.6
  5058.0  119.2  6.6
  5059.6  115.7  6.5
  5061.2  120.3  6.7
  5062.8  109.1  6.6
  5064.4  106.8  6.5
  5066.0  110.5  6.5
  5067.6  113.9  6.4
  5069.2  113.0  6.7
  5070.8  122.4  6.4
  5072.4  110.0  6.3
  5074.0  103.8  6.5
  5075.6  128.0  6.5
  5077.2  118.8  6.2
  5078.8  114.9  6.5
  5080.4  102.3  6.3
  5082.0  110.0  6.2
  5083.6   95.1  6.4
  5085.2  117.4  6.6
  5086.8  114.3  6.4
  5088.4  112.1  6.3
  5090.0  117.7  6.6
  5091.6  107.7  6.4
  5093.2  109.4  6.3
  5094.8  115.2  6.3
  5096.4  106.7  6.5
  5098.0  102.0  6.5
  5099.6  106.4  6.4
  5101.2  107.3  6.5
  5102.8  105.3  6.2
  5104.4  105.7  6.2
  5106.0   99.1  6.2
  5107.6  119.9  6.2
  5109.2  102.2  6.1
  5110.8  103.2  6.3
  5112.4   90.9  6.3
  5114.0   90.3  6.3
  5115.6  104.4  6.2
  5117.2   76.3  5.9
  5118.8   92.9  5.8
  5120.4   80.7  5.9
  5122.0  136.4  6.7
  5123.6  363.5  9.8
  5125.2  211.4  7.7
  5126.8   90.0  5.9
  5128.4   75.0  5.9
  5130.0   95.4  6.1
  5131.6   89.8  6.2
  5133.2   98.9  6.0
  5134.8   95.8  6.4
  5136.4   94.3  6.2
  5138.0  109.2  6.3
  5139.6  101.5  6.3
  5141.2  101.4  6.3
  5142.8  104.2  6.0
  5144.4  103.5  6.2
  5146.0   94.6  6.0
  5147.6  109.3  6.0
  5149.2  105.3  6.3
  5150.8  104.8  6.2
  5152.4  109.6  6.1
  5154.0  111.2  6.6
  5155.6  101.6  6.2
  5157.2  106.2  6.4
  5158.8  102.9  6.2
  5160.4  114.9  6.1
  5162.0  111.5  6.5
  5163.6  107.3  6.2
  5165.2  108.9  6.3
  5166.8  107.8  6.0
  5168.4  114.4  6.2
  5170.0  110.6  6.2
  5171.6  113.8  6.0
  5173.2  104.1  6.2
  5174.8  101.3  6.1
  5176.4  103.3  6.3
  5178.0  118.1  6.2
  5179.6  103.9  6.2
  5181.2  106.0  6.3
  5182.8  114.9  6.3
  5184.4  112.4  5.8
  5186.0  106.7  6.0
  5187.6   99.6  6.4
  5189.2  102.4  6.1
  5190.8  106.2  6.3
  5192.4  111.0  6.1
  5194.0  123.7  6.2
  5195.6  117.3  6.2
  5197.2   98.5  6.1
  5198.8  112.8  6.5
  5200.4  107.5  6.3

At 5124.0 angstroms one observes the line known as H-beta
